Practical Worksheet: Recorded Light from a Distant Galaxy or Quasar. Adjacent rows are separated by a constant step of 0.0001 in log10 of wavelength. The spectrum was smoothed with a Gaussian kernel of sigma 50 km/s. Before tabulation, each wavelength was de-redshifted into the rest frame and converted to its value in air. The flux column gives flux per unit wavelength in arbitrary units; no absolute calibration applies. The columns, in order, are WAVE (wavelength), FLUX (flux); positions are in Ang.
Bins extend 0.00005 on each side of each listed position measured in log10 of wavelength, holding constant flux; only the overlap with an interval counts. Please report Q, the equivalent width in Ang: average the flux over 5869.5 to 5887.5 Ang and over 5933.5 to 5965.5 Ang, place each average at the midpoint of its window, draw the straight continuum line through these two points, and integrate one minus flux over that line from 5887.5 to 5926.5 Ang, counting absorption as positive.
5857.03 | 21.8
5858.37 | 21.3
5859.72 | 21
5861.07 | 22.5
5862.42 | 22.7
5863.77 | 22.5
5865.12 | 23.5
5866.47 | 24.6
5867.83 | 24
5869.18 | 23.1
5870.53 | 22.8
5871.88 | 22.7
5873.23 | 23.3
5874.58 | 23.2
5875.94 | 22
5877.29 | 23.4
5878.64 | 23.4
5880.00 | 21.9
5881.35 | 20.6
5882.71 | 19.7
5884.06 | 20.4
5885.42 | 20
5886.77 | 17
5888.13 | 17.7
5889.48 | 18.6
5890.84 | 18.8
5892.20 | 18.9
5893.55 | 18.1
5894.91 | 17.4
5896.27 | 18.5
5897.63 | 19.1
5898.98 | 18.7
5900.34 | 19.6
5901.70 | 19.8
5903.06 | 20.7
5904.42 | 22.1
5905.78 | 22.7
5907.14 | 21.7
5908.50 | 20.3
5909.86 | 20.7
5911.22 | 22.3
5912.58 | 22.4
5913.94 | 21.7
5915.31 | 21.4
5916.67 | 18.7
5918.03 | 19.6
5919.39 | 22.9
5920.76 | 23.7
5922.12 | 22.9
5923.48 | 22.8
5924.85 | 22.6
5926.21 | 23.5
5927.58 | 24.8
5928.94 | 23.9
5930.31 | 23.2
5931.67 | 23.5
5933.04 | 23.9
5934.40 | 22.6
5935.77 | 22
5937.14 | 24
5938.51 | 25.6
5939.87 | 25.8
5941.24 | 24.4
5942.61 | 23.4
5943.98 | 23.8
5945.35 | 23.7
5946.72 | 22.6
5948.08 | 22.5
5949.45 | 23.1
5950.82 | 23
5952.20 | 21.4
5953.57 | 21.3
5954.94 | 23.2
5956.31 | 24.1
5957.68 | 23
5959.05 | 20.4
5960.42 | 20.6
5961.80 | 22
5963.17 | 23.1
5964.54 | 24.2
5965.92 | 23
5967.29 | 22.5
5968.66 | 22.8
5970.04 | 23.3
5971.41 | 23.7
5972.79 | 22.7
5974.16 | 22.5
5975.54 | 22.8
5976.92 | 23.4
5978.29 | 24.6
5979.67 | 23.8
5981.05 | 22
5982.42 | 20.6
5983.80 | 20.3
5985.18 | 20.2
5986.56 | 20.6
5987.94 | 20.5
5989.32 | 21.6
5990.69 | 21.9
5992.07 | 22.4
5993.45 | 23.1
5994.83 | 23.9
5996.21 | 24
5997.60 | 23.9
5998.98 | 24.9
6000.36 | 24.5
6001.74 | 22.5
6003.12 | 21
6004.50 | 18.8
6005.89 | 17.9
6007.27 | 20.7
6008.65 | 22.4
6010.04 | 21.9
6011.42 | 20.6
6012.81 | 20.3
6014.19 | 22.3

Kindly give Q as 2.8 Ang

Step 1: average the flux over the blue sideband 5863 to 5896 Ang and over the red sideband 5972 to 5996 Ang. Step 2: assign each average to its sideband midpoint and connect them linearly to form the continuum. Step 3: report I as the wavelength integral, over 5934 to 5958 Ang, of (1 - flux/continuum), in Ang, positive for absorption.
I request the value -1.7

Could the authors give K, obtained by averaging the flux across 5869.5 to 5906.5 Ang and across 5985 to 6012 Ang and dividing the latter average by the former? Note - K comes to 1.1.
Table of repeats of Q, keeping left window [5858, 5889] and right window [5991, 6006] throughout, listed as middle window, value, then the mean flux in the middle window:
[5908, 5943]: -1.0 Ang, 22.8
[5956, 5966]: 0.0 Ang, 22.5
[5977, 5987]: 0.3 Ang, 21.9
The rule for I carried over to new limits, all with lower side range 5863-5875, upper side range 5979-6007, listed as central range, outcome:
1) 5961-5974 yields -0.47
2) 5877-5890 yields 1.65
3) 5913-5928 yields 0.34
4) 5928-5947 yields -1.06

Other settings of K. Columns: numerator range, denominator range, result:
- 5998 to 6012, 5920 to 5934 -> 0.92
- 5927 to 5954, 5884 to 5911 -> 1.20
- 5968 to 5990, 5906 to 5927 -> 1.02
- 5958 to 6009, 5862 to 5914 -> 1.06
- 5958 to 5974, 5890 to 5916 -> 1.12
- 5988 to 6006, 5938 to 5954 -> 0.96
